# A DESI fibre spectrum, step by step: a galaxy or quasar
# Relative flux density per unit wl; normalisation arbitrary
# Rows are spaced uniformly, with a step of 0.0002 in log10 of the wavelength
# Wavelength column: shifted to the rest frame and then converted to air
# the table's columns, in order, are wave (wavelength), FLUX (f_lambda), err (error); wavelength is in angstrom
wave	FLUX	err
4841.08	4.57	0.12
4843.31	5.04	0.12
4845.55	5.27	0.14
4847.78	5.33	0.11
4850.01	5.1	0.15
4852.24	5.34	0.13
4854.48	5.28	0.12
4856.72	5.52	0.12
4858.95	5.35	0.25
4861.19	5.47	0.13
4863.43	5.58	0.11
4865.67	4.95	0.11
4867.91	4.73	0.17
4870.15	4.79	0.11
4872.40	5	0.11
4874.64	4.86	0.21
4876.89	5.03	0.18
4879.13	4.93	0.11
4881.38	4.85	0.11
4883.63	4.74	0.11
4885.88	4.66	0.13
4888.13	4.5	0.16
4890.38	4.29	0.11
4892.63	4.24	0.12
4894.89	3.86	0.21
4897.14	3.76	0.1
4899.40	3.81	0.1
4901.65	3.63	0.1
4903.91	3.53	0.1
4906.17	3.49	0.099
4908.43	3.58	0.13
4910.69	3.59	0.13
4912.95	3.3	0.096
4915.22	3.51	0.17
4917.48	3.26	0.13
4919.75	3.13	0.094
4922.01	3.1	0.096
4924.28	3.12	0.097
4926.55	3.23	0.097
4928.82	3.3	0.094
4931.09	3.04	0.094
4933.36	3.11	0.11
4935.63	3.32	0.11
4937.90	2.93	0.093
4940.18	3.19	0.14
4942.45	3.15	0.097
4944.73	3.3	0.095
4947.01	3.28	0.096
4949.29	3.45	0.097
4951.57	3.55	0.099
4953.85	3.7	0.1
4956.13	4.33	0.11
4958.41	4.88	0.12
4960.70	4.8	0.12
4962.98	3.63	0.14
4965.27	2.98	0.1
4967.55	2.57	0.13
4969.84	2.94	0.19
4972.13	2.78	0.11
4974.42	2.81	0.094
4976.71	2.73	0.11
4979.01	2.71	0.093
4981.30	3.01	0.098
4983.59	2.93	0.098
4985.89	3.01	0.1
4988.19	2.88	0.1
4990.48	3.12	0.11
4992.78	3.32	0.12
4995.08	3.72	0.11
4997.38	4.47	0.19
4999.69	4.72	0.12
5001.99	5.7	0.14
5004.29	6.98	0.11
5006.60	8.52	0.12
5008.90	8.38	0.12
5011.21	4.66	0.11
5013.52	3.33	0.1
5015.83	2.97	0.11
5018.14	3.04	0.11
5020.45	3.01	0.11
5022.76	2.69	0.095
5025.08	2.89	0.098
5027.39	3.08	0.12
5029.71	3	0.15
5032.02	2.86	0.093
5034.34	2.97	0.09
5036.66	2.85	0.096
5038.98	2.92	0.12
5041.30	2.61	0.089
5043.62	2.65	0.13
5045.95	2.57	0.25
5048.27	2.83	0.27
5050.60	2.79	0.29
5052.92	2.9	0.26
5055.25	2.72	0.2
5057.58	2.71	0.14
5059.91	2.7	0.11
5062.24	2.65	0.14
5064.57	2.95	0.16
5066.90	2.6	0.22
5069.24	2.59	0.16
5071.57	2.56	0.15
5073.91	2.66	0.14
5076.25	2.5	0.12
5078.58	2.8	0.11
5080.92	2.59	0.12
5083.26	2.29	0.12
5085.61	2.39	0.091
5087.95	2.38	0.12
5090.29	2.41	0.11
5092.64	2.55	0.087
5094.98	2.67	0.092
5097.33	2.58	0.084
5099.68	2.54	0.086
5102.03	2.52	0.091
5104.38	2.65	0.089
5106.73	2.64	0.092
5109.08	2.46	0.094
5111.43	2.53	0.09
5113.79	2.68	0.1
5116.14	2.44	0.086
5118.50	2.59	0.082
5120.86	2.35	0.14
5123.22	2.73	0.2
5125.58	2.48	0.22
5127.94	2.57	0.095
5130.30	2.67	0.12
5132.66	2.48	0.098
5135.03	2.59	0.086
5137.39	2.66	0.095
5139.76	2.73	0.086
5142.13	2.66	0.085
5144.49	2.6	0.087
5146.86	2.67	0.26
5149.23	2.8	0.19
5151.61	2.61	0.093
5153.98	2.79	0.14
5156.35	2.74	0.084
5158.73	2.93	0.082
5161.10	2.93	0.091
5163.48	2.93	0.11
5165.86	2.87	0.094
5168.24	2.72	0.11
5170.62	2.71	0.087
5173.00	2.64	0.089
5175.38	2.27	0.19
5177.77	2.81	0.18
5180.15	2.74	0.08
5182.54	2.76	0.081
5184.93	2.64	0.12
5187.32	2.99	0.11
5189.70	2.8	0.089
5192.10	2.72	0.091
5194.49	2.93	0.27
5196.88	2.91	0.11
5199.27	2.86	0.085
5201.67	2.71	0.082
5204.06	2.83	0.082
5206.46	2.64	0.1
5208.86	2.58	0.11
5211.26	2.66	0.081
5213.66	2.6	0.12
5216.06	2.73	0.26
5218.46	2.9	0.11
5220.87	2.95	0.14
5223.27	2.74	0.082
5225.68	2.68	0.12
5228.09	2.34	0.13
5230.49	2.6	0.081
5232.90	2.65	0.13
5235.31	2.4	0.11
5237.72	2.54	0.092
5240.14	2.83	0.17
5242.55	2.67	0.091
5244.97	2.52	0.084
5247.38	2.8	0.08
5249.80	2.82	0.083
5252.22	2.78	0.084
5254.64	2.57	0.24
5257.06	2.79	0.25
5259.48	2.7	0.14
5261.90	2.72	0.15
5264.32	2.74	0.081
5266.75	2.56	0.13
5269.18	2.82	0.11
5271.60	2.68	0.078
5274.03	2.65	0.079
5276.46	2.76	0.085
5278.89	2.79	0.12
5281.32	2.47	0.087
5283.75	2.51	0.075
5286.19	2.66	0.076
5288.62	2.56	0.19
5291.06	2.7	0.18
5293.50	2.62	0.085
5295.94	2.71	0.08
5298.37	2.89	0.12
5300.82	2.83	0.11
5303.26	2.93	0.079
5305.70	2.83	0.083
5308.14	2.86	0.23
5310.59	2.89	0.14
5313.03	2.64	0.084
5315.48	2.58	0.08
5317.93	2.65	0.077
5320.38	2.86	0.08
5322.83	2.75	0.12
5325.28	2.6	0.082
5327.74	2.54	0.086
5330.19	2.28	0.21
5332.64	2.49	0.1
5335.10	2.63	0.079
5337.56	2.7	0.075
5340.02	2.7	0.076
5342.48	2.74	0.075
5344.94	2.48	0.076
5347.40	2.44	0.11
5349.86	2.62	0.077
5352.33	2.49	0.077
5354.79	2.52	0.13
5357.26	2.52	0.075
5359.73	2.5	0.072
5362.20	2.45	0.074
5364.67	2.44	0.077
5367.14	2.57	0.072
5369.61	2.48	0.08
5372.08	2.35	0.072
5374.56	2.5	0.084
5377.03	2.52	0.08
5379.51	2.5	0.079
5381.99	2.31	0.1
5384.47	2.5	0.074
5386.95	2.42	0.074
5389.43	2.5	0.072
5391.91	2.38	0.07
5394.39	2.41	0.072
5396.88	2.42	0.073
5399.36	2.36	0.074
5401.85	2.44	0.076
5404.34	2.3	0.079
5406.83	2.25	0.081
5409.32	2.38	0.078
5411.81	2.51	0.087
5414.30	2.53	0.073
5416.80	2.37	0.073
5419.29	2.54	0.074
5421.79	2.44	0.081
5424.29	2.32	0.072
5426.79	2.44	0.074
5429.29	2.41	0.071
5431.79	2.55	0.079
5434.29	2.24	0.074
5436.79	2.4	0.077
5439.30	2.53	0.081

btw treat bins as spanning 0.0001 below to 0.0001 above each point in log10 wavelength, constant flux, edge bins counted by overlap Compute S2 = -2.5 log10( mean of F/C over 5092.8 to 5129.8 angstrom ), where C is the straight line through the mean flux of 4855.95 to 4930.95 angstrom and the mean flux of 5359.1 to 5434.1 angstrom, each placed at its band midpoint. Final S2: 0.31 mag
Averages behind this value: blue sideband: 4.18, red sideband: 2.43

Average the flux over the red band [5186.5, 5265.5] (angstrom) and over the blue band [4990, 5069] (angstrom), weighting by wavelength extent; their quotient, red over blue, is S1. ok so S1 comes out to 0.76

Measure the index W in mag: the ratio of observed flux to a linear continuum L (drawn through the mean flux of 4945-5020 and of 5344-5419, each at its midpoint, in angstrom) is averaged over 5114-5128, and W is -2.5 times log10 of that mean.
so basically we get 0.32 mag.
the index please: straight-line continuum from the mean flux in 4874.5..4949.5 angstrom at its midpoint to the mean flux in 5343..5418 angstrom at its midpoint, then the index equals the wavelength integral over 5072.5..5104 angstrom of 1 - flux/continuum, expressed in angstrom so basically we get 6.8 angstrom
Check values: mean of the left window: 3.69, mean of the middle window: 2.53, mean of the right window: 2.45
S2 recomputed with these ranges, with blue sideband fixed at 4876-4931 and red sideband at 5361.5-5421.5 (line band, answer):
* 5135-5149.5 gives 0.18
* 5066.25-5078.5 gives 0.27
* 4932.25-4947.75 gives 0.17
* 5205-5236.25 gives 0.10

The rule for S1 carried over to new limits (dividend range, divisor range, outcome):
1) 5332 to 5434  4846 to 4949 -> 0.60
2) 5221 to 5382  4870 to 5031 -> 0.69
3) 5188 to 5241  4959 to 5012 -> 0.67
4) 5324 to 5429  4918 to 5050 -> 0.70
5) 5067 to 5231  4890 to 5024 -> 0.72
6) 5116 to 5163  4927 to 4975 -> 0.79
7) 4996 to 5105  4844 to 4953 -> 0.79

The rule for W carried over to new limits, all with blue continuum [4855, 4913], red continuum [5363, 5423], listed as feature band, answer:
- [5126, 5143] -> 0.31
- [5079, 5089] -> 0.45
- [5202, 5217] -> 0.19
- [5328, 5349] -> 0.04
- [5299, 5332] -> 0.02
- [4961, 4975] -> 0.33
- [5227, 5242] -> 0.20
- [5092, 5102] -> 0.37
